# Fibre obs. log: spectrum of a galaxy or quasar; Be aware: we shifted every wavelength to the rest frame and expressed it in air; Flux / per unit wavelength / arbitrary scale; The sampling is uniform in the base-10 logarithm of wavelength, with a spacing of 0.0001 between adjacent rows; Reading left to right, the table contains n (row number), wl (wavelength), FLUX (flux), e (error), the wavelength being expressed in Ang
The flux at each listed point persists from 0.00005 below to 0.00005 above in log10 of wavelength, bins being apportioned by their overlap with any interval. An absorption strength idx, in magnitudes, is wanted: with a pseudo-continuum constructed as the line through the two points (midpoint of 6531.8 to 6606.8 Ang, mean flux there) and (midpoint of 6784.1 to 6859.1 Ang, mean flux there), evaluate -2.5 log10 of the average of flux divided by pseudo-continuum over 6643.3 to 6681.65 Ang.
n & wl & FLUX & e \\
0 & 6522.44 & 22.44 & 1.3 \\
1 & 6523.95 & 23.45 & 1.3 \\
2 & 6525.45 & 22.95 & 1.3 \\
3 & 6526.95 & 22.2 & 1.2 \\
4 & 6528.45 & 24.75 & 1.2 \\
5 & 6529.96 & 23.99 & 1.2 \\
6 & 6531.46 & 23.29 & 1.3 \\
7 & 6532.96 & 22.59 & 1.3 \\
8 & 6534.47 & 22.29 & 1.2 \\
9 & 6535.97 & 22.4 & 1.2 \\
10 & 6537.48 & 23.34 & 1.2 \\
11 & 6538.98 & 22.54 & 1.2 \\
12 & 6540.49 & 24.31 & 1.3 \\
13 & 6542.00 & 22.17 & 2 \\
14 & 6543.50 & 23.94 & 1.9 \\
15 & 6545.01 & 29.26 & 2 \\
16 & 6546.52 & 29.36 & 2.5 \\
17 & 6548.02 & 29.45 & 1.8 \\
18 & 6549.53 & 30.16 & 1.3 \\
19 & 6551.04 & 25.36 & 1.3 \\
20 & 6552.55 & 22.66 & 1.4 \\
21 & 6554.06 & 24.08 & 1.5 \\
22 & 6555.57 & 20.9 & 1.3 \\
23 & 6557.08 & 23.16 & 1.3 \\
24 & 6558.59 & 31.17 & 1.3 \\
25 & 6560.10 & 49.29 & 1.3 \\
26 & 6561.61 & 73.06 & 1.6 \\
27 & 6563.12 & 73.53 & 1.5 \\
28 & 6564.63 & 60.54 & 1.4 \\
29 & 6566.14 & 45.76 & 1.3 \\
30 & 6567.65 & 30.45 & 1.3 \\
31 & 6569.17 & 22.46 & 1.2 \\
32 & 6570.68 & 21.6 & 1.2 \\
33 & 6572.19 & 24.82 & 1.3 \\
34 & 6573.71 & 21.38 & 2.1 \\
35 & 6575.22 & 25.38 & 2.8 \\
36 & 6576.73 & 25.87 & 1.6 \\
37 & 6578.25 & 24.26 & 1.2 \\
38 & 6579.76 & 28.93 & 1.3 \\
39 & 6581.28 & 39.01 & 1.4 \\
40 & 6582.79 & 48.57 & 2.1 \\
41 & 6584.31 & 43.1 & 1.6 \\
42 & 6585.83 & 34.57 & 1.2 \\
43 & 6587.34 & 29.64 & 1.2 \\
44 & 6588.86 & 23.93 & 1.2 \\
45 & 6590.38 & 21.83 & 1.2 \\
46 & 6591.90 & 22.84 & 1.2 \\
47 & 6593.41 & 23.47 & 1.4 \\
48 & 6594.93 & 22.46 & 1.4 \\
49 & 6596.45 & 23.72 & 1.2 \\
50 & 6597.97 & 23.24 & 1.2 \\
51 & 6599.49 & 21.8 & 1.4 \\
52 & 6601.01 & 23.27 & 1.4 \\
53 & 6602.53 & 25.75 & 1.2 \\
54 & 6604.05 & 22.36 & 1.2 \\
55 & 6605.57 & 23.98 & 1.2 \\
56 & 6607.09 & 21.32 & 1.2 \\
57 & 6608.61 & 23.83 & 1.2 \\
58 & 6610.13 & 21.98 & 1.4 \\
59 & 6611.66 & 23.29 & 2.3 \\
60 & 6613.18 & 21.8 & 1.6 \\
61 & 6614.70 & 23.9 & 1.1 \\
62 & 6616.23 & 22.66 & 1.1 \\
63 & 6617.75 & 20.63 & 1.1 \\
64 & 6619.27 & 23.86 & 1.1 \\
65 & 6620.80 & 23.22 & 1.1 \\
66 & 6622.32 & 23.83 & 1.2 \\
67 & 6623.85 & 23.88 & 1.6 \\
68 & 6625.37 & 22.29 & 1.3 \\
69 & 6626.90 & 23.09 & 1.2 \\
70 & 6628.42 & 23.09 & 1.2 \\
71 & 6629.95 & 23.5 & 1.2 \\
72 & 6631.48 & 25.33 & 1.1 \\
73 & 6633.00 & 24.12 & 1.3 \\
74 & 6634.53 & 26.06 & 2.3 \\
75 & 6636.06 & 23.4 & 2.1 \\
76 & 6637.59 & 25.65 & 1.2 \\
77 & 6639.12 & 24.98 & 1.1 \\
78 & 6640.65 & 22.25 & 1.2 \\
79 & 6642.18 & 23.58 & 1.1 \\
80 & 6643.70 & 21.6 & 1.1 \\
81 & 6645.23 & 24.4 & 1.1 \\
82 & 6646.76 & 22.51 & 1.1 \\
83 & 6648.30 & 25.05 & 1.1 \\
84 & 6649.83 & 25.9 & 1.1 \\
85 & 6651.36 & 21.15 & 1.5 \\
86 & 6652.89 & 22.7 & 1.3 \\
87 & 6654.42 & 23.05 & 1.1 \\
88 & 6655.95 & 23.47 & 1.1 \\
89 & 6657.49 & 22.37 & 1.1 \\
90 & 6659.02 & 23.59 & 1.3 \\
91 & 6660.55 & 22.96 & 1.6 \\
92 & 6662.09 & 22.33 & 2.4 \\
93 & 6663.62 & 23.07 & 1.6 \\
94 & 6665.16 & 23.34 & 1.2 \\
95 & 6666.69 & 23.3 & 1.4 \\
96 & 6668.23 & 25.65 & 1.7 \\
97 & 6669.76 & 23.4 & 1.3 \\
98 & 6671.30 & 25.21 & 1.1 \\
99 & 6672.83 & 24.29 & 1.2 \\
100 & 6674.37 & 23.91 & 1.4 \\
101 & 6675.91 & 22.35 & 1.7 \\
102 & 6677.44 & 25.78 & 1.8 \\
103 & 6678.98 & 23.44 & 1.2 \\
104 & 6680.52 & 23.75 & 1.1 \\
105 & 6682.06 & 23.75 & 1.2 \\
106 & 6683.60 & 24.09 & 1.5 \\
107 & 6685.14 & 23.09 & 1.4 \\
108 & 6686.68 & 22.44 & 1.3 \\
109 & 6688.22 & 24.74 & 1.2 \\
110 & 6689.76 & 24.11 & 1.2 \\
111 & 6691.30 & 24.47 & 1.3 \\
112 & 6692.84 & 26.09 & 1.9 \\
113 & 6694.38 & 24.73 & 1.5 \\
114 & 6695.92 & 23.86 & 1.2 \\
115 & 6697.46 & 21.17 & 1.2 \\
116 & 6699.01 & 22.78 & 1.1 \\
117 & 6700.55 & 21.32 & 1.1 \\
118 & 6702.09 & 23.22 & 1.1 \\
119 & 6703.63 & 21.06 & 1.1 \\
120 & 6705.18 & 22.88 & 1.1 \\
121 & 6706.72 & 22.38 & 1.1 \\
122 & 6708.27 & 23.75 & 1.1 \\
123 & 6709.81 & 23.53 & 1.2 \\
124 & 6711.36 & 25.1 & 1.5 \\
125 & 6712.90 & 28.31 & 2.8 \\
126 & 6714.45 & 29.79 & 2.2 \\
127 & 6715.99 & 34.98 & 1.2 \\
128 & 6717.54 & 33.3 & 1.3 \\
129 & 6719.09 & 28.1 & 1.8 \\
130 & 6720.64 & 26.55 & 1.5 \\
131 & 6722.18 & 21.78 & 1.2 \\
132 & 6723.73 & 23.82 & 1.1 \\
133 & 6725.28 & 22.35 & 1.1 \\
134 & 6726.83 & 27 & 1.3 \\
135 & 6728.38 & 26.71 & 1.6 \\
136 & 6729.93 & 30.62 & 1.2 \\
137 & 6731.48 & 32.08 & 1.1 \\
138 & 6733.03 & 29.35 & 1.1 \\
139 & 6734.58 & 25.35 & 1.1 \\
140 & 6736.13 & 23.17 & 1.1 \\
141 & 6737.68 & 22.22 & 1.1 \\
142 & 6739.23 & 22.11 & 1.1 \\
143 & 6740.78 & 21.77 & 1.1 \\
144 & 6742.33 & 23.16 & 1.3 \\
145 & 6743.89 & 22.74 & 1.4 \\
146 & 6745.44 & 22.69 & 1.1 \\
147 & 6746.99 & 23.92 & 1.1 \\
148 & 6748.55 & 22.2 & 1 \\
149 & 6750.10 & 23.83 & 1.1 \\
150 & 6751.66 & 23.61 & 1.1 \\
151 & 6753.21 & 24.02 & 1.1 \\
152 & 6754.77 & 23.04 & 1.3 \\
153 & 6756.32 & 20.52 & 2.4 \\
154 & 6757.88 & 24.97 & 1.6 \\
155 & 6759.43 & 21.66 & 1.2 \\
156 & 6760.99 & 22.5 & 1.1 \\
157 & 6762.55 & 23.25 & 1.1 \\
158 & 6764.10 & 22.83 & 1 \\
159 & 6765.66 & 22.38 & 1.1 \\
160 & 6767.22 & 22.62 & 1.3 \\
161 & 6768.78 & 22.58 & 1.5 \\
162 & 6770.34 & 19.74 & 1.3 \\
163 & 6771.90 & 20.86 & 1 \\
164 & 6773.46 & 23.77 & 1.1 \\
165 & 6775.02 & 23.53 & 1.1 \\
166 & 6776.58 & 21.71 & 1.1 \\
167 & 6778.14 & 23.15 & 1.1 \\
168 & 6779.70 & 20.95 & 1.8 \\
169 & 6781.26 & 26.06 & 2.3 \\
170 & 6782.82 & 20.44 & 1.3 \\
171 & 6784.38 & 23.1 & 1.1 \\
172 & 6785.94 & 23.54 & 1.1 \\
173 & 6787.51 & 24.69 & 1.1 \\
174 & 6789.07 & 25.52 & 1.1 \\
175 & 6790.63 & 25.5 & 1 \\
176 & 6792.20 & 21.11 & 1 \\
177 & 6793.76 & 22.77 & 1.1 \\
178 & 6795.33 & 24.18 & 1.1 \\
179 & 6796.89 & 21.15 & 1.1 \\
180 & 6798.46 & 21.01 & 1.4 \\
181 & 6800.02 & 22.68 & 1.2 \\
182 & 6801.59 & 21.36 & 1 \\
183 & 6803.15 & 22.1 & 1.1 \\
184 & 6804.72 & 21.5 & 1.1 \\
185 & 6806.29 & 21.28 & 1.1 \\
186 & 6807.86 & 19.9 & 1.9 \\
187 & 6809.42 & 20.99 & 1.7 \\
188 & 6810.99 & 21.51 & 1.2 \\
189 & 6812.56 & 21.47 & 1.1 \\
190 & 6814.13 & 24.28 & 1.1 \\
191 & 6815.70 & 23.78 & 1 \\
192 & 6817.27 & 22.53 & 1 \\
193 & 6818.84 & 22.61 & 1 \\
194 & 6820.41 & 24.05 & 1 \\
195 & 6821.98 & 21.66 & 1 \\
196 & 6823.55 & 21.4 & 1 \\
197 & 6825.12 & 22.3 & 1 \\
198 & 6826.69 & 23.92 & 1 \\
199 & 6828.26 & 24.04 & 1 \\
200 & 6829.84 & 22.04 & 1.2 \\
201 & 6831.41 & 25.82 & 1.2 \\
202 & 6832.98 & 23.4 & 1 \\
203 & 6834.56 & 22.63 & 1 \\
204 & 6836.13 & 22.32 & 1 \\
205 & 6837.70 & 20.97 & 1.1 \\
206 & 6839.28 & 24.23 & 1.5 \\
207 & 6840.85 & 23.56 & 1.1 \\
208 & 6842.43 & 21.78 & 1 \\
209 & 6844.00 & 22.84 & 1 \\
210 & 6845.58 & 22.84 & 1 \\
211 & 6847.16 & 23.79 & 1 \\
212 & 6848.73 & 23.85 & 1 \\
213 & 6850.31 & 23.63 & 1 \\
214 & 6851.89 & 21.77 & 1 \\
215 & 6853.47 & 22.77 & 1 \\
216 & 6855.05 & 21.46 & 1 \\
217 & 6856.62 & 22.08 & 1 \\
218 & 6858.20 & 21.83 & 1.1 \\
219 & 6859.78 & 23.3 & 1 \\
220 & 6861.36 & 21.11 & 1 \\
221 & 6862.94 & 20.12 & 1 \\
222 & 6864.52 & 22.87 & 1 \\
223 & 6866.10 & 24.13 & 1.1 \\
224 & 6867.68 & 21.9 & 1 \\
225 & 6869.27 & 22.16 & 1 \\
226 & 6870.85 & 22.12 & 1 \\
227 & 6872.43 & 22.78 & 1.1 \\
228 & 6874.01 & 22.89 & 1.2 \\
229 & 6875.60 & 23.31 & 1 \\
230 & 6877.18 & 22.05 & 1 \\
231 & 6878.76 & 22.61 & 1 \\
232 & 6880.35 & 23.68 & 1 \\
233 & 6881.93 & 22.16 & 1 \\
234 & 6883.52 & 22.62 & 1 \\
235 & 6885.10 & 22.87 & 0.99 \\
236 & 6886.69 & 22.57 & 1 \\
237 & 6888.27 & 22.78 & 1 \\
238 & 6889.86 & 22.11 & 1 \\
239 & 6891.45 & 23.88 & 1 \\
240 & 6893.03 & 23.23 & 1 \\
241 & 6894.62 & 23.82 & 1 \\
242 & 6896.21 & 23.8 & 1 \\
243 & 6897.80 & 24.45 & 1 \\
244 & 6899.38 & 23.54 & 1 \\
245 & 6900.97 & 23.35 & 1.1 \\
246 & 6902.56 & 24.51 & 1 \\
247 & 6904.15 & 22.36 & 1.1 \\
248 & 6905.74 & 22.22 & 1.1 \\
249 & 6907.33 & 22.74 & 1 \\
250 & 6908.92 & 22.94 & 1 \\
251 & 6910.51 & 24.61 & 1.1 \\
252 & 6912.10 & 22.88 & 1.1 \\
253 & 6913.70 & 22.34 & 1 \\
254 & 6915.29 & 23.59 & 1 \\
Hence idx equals 0.15 mag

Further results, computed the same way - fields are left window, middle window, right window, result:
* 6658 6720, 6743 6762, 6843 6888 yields 0.04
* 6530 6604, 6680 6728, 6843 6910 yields 0.08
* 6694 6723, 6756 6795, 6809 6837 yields 0.05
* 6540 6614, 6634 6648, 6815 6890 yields 0.18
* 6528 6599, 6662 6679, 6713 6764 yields 0.13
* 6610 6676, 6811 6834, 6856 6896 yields -0.01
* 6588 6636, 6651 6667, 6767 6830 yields 0.01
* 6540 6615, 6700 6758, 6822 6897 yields 0.04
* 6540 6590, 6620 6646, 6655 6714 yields 0.16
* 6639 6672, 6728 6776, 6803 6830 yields -0.04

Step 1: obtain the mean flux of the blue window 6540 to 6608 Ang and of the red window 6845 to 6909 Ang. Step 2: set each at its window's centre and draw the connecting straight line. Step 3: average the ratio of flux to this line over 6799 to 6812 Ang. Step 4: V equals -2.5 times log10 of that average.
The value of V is 0.15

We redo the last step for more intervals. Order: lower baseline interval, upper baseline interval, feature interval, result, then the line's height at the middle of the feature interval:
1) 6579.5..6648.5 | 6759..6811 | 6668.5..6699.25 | 0.00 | 24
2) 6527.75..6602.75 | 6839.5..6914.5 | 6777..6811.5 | 0.10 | 24.6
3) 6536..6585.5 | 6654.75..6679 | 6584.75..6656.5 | 0.15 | 27.5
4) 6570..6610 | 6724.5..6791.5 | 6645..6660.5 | 0.09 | 25.4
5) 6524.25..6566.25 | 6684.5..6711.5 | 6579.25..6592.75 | -0.13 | 28.8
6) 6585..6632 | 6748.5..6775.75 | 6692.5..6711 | 0.00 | 23.1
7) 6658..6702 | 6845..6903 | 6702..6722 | -0.12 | 23.5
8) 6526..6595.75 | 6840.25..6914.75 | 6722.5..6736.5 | -0.02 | 26.2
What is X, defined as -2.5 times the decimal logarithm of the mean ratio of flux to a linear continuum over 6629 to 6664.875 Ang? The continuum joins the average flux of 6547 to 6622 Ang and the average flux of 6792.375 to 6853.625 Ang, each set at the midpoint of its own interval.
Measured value 0.17 mag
